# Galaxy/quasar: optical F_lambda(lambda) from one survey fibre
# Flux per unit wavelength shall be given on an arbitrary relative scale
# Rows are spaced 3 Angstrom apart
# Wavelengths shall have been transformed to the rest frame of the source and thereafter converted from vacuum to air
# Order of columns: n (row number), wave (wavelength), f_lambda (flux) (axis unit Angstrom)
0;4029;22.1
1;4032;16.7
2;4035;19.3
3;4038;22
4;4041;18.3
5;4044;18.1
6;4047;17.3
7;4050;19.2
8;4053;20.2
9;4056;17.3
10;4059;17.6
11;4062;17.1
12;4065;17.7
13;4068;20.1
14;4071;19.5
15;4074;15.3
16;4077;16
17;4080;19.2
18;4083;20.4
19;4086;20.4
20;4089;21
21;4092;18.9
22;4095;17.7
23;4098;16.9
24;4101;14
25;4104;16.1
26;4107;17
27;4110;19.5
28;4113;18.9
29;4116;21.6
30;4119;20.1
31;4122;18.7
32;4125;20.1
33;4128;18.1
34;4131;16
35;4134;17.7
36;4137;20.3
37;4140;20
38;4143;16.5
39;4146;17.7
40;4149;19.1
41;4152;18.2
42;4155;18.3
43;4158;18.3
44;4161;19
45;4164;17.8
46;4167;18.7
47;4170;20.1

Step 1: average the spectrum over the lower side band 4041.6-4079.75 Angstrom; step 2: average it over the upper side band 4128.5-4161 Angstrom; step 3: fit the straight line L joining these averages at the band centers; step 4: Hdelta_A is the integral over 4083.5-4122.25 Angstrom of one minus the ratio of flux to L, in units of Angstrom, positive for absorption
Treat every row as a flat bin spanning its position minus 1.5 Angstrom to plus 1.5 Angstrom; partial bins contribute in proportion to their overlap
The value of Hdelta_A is -0.9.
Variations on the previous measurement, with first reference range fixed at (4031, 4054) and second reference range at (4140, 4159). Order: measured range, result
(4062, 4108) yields 1.5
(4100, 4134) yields 0.3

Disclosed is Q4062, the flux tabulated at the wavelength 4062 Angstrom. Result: 17.1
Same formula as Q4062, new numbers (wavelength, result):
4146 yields 17.7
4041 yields 18.3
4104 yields 16.1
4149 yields 19.1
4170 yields 20.1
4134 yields 17.7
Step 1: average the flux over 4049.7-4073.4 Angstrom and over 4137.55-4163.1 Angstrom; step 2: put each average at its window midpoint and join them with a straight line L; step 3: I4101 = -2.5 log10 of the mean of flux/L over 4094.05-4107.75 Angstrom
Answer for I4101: 0.14 mag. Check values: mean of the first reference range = 18.4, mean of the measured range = 16.2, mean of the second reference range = 18.4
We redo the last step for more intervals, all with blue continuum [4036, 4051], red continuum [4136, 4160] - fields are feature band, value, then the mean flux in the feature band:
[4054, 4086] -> 0.04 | 18.2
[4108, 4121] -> -0.07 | 19.9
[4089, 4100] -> 0.04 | 18.1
